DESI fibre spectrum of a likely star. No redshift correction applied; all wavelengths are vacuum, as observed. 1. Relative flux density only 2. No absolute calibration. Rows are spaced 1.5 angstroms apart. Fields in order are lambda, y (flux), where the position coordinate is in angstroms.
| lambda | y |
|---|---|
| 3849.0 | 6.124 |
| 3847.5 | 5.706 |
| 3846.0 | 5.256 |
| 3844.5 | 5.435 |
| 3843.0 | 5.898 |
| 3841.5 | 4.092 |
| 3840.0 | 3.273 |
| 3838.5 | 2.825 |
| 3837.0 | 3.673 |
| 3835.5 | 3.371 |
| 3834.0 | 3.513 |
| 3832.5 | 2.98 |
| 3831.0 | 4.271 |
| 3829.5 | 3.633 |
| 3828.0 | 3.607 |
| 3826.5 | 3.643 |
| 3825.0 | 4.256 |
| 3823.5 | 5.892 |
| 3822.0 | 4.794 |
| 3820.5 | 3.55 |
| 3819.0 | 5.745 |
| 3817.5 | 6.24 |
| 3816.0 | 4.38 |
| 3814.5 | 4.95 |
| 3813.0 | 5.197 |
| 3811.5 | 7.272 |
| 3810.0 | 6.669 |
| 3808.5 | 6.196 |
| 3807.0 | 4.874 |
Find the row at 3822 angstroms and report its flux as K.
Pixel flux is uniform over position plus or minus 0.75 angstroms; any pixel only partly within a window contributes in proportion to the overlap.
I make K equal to 4.794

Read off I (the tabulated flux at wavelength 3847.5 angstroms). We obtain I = 5.706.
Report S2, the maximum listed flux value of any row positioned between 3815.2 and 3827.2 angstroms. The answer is 6.24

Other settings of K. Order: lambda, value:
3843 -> 5.898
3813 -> 5.197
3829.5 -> 3.633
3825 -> 4.256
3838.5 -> 2.825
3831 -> 4.271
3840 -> 3.273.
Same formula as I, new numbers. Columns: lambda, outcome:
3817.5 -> 6.24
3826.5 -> 3.643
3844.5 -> 5.435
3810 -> 6.669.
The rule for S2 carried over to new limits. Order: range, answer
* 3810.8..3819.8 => 7.272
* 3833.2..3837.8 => 3.673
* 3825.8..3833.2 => 4.271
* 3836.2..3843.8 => 5.898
